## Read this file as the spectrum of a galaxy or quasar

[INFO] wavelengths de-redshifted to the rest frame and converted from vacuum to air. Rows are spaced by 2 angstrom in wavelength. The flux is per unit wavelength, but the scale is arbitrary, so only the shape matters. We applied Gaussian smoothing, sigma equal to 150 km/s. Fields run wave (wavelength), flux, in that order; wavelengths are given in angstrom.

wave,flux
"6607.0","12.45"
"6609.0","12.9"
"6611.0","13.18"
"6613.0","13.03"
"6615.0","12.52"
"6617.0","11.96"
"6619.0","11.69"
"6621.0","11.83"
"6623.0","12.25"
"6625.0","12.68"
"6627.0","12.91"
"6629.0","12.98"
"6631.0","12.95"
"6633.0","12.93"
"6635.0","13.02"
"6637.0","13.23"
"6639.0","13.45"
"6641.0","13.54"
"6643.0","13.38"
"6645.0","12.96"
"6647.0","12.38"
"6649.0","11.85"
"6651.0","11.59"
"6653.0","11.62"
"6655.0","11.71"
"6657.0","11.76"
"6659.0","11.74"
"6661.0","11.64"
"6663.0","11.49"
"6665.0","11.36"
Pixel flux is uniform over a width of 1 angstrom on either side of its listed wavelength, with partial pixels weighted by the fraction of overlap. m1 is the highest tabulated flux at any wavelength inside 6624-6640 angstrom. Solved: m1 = 13.45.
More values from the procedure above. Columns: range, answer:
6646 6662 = 12.38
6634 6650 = 13.54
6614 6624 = 12.52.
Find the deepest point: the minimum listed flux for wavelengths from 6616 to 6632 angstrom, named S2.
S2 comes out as 11.69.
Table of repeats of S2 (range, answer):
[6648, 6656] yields 11.59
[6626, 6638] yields 12.91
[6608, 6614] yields 12.9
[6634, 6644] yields 13.02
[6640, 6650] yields 11.85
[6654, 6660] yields 11.71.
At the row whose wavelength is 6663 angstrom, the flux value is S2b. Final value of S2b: 11.49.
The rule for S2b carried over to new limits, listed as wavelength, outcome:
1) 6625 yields 12.68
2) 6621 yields 11.83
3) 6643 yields 13.38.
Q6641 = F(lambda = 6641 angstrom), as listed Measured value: 13.54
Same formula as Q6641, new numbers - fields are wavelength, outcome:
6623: 12.25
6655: 11.71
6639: 13.45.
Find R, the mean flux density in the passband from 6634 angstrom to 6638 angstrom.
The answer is 13.1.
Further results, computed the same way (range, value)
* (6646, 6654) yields 11.9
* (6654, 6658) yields 11.7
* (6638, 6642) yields 13.5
